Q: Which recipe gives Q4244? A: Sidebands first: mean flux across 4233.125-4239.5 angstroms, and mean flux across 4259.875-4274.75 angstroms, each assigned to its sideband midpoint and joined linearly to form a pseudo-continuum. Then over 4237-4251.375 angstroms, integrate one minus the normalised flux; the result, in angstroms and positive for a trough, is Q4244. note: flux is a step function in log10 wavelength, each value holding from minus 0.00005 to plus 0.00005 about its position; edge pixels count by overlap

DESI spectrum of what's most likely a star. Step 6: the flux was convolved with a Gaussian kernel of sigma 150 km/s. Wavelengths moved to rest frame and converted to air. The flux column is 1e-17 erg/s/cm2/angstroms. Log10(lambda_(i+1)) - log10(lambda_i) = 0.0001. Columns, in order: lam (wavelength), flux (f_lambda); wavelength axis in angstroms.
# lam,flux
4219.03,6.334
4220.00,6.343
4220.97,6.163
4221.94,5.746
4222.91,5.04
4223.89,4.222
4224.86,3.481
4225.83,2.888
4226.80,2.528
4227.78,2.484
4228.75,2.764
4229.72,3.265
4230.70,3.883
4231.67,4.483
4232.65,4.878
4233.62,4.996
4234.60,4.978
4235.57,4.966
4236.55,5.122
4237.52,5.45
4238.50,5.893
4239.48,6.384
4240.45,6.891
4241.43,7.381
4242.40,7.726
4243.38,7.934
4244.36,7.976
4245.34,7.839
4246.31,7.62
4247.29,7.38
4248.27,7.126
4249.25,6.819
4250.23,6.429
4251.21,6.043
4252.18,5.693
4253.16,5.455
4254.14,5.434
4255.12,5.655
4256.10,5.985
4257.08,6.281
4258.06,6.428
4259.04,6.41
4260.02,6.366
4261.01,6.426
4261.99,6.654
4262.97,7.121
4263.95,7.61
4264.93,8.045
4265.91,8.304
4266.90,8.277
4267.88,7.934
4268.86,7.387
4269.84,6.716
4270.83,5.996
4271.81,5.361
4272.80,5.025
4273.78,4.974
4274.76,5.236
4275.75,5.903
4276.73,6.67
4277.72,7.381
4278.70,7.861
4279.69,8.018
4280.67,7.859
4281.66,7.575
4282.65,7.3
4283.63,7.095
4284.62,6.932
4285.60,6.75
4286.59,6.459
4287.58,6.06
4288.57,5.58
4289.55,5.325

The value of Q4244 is -3.33 angstroms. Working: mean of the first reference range 5.32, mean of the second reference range 6.77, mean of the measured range 7.01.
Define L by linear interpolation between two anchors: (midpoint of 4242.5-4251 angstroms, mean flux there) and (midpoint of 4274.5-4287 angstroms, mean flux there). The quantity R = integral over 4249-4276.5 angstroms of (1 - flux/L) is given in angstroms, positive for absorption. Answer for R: 3.0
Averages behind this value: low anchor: 7.35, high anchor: 7.04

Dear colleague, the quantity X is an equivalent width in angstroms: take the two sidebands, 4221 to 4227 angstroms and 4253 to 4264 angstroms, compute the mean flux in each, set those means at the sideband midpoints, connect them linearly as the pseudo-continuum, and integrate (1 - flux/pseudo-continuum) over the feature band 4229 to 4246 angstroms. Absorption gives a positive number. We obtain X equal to -2.6 angstroms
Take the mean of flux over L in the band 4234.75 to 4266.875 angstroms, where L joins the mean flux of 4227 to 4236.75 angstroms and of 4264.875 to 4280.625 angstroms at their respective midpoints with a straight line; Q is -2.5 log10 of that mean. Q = -0.245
